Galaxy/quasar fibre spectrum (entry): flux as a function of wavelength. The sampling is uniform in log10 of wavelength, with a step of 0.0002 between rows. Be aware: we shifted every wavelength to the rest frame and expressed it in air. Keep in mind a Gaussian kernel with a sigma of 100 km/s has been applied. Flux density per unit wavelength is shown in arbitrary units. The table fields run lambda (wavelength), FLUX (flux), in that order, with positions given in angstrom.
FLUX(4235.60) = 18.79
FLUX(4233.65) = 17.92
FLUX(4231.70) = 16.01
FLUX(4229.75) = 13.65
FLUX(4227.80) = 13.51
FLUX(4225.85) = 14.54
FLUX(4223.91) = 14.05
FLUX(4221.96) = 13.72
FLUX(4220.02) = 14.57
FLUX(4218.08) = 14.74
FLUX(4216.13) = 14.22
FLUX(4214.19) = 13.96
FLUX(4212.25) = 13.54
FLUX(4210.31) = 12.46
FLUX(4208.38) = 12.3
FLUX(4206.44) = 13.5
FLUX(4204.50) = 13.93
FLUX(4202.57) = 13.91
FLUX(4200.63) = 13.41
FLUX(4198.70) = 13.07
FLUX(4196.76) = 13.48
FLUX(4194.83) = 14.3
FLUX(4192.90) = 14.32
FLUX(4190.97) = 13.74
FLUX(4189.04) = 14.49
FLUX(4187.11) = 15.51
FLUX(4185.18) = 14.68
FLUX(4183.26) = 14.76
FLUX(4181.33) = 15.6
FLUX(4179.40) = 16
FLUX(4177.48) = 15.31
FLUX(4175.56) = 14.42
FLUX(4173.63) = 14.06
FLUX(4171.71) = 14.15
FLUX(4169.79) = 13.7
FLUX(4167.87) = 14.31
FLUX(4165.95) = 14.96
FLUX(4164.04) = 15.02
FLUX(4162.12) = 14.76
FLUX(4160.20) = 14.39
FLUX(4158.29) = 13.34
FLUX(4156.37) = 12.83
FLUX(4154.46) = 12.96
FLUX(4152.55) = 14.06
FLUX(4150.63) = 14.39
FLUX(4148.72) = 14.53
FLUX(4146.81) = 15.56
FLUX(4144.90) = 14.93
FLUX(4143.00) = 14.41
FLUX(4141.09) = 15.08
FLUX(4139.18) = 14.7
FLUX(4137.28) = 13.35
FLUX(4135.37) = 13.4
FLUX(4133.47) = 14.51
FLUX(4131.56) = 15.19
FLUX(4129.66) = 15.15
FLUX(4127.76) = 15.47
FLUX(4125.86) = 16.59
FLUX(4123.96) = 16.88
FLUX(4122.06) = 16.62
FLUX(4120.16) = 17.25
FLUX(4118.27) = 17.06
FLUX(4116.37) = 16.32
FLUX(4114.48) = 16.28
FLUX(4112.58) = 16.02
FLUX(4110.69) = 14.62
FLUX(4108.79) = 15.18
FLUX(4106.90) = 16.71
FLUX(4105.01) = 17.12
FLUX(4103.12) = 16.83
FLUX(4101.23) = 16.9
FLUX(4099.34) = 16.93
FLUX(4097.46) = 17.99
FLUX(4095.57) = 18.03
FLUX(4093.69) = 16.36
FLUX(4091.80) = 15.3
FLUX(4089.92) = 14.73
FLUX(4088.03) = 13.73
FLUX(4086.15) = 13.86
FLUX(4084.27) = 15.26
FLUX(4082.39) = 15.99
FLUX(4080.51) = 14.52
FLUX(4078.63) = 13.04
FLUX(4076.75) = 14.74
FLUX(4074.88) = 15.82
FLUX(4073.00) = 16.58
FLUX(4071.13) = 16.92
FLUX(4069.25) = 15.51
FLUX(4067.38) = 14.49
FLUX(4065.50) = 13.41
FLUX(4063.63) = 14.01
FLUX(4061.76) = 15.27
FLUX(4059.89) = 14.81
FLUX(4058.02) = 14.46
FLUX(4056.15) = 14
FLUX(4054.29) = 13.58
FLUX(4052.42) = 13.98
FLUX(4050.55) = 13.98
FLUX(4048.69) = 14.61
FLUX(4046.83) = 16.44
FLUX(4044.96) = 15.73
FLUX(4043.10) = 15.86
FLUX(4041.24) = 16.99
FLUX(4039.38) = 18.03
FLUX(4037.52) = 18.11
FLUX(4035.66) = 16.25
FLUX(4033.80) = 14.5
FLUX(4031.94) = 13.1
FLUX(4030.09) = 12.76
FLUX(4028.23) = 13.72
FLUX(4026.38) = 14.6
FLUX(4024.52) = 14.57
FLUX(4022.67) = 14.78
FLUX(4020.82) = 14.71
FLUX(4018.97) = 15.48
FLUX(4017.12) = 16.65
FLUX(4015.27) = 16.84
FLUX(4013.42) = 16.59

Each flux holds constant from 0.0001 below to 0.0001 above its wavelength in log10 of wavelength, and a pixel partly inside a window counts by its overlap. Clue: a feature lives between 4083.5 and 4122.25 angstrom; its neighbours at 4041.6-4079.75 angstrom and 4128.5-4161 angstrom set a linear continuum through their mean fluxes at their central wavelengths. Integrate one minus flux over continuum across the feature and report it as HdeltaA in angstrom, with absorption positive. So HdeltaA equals -4.1 angstrom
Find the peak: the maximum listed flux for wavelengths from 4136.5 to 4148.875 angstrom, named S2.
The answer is 15.56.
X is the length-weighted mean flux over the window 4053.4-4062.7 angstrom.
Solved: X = 14.4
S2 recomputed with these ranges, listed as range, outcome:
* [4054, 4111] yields 18.03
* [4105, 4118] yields 17.12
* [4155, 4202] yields 16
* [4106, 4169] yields 17.25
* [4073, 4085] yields 16.58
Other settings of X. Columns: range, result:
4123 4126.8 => 16.7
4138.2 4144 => 14.7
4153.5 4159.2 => 13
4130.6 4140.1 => 14.2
